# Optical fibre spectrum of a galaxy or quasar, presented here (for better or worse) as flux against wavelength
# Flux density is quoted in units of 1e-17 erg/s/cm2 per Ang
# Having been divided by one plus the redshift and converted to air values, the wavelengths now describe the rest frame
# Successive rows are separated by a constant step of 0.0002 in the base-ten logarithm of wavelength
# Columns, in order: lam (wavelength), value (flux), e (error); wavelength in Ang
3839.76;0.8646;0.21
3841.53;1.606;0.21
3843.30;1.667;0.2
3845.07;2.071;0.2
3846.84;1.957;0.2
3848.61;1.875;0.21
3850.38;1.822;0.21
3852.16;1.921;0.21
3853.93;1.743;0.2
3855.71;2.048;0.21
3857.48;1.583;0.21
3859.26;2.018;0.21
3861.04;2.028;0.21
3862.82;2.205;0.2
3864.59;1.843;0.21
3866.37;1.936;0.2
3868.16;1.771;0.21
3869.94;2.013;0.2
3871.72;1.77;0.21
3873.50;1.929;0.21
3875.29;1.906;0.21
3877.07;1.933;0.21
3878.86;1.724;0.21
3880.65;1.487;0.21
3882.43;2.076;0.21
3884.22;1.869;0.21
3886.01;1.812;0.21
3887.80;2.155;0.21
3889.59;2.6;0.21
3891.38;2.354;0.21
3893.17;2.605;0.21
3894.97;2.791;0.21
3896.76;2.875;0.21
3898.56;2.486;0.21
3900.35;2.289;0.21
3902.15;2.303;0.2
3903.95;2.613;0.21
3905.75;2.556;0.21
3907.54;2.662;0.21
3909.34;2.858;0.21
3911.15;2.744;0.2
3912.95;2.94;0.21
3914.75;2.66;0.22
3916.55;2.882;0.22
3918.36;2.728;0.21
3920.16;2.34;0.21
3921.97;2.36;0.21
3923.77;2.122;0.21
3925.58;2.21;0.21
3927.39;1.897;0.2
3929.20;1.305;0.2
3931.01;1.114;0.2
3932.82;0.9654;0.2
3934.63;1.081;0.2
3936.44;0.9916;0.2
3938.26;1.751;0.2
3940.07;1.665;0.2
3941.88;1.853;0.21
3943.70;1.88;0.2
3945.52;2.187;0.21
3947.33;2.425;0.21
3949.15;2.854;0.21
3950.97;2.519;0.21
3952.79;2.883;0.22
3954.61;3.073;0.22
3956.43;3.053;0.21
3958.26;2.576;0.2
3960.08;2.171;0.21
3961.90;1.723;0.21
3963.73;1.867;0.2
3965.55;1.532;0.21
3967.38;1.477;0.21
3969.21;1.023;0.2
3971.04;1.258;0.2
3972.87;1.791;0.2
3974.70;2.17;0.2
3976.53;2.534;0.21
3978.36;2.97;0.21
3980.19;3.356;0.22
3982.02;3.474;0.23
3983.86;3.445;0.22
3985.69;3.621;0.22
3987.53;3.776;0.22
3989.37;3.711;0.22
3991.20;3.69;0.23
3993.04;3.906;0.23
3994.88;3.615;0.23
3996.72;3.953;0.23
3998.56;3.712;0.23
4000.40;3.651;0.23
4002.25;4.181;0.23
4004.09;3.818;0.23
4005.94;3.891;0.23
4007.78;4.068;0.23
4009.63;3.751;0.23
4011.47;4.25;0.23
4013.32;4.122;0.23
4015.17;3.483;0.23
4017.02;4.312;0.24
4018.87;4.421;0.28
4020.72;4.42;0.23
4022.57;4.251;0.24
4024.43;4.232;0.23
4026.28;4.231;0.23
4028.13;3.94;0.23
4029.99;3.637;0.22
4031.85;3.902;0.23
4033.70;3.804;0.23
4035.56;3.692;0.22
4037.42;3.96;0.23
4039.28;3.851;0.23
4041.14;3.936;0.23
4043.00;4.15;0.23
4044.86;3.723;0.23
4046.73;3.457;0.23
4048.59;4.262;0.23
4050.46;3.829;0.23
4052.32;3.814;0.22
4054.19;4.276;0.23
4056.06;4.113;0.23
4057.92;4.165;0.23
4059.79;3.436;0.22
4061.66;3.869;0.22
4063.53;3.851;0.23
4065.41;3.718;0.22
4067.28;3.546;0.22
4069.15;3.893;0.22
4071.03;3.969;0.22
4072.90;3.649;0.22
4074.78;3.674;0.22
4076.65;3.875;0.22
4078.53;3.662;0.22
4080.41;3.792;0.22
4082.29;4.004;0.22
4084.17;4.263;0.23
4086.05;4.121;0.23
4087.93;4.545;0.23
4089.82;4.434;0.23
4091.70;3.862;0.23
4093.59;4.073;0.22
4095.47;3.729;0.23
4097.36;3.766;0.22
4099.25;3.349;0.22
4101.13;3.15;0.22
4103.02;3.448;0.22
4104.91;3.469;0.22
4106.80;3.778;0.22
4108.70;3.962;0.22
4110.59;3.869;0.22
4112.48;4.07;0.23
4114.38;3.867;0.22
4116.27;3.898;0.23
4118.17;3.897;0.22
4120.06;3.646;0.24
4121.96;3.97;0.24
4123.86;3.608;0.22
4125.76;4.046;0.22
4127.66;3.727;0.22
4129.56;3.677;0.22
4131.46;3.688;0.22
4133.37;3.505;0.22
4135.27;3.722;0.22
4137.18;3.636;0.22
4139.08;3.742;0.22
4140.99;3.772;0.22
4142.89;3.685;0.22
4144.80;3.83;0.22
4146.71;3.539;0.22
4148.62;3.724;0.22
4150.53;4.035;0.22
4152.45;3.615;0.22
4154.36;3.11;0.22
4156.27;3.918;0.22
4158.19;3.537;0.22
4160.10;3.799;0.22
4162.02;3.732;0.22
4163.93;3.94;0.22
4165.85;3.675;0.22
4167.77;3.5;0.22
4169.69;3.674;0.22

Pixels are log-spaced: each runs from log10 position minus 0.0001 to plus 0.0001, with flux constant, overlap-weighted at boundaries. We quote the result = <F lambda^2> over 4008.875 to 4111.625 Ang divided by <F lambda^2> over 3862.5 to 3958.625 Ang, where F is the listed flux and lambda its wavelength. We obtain 1.92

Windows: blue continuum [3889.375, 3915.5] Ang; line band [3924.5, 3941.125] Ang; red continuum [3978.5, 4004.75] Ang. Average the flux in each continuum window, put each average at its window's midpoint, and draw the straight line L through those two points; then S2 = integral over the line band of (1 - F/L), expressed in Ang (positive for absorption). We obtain 8.51 Ang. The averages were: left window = 2.62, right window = 3.69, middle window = 1.45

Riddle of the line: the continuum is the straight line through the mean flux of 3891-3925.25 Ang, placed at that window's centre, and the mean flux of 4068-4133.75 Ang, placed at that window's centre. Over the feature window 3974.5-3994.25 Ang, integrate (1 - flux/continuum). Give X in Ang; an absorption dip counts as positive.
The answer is -1.9 Ang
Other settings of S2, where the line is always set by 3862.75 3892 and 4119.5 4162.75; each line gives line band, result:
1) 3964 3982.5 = 3.4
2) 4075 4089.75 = -3.2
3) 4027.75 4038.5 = -3.0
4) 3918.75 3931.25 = 1.6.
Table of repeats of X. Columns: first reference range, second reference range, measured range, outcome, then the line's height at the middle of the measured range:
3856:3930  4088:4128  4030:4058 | -4.8 Ang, 3.34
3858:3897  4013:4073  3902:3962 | 9.4 Ang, 2.68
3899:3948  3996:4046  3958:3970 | 4.8 Ang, 2.89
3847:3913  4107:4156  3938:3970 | 5.7 Ang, 2.63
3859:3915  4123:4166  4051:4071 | -4.0 Ang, 3.23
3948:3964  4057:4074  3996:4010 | -3.7 Ang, 3.08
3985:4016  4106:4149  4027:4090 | -1.5 Ang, 3.81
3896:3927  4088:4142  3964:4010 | -1.3 Ang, 3.01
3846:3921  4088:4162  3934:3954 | 4.4 Ang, 2.6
